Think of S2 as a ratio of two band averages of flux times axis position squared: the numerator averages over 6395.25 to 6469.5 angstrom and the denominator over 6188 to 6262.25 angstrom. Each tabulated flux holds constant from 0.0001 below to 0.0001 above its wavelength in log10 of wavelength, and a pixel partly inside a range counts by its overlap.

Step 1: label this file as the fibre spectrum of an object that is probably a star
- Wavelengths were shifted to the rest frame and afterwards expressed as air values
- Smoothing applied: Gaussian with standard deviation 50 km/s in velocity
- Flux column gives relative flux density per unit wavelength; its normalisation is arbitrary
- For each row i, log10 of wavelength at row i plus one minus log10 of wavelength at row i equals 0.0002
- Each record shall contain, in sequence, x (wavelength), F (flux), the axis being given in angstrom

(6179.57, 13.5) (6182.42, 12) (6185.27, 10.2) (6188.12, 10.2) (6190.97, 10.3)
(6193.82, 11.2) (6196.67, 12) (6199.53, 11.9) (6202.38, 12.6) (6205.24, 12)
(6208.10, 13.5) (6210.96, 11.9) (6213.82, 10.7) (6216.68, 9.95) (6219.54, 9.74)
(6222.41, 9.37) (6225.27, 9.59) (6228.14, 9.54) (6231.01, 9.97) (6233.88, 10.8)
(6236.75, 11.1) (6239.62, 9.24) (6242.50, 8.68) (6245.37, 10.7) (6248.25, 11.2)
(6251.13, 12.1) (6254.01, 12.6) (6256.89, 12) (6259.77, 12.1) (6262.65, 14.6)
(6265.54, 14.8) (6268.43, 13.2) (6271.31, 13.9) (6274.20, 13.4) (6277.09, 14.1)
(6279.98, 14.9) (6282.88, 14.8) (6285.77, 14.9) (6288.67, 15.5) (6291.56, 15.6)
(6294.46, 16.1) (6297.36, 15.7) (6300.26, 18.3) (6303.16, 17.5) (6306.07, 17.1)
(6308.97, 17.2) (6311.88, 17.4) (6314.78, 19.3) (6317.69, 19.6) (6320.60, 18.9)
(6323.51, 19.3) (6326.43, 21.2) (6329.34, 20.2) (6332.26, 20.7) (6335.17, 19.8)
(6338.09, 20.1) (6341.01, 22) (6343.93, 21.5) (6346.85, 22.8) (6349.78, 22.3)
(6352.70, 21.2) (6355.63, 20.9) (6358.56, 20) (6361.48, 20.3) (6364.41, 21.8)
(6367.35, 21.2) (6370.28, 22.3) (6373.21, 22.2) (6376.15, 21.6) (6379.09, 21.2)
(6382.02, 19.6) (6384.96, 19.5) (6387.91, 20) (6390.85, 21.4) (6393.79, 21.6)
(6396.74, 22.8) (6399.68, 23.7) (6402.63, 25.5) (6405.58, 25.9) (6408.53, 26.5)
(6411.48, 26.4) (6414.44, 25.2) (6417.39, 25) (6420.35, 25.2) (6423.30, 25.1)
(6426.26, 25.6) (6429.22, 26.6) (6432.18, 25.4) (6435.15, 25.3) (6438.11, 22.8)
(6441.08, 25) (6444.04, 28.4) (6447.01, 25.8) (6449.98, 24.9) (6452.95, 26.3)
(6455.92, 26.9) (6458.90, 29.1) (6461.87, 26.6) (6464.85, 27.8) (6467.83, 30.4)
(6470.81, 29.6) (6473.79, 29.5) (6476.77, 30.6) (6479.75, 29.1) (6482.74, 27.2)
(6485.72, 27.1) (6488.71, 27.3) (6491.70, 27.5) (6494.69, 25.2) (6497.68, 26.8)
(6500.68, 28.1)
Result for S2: 2.51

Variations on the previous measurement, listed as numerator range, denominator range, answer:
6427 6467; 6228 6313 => 2.03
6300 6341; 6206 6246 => 1.91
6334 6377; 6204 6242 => 2.12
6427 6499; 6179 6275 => 2.55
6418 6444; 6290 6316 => 1.54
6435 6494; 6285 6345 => 1.55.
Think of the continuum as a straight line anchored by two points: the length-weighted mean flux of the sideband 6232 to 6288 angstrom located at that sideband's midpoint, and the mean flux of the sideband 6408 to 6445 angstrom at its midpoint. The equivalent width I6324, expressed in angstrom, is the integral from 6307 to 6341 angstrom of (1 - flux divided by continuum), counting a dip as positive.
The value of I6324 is -3.7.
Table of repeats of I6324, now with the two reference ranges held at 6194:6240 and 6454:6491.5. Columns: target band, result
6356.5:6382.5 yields 0.16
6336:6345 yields -0.81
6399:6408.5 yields -0.68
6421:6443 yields 0.34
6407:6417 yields -0.70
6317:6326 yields -0.70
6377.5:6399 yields 1.56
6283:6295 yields 0.33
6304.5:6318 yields -0.49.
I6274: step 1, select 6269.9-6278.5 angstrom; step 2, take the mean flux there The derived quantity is 13.8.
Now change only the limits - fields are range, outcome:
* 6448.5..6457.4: 26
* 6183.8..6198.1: 10.8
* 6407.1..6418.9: 25.8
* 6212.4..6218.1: 10.3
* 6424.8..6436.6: 25.7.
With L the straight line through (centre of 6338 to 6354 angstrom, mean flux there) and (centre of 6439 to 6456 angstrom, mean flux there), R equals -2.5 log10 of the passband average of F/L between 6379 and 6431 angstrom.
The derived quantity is 0.023 mag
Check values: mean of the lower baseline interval 21.8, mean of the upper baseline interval 26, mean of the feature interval 23.8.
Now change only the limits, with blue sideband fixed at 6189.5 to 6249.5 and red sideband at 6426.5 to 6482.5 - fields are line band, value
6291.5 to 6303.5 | -0.03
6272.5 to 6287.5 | 0.04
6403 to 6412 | -0.10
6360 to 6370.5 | -0.02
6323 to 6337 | -0.10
